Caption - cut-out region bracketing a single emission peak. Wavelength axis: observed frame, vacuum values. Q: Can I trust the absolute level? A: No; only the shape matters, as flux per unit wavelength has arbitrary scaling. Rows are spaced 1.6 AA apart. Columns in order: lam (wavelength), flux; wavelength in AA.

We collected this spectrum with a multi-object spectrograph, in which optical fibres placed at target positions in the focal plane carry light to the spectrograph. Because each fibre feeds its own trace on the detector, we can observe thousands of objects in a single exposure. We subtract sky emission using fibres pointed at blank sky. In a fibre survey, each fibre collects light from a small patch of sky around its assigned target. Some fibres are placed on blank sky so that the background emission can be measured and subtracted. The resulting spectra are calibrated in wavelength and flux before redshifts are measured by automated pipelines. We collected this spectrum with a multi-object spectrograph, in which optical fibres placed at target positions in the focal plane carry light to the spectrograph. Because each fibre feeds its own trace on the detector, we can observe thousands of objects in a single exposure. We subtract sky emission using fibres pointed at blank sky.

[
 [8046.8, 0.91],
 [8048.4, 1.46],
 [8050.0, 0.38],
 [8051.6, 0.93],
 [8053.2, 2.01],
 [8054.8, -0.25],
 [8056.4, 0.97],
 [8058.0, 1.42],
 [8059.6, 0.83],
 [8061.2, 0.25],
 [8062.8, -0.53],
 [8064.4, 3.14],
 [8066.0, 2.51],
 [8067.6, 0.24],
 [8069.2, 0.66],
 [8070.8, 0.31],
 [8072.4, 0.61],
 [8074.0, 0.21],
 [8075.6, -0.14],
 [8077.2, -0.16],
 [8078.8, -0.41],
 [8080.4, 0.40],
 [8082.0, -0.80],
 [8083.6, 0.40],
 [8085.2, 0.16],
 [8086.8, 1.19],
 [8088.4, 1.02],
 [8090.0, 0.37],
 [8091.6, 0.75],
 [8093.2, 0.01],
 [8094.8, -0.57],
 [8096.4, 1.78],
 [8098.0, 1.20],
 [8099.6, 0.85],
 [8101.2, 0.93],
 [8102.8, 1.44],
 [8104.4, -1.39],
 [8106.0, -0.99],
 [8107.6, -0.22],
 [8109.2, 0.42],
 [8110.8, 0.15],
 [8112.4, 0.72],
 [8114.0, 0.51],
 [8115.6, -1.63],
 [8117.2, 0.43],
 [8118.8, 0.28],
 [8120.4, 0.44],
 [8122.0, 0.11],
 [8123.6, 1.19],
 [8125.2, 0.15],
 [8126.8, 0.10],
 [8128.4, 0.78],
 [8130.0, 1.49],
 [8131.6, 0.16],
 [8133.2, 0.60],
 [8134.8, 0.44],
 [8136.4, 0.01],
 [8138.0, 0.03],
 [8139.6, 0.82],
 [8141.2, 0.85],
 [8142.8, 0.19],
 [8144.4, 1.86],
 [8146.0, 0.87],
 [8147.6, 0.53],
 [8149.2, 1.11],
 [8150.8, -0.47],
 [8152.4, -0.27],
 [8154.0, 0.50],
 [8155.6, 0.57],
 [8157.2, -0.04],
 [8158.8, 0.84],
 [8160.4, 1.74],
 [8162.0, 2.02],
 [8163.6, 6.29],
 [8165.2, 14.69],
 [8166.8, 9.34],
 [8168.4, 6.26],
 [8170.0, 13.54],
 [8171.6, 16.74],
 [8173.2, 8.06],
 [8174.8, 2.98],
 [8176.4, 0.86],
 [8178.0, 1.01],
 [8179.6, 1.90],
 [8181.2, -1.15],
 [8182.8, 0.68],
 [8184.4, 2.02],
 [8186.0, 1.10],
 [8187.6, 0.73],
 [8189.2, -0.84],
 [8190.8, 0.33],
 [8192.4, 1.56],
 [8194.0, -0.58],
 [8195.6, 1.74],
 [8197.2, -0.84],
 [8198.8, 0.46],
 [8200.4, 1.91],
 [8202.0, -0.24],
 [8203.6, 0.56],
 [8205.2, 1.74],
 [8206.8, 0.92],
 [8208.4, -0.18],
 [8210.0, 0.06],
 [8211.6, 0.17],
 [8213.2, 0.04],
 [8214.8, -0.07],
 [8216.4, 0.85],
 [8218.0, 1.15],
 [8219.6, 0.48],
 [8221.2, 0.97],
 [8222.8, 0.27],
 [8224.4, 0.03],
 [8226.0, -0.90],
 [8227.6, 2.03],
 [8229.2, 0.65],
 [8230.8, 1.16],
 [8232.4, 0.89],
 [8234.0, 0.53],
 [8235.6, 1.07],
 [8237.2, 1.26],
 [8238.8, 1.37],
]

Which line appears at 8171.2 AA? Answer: [O II] 3727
